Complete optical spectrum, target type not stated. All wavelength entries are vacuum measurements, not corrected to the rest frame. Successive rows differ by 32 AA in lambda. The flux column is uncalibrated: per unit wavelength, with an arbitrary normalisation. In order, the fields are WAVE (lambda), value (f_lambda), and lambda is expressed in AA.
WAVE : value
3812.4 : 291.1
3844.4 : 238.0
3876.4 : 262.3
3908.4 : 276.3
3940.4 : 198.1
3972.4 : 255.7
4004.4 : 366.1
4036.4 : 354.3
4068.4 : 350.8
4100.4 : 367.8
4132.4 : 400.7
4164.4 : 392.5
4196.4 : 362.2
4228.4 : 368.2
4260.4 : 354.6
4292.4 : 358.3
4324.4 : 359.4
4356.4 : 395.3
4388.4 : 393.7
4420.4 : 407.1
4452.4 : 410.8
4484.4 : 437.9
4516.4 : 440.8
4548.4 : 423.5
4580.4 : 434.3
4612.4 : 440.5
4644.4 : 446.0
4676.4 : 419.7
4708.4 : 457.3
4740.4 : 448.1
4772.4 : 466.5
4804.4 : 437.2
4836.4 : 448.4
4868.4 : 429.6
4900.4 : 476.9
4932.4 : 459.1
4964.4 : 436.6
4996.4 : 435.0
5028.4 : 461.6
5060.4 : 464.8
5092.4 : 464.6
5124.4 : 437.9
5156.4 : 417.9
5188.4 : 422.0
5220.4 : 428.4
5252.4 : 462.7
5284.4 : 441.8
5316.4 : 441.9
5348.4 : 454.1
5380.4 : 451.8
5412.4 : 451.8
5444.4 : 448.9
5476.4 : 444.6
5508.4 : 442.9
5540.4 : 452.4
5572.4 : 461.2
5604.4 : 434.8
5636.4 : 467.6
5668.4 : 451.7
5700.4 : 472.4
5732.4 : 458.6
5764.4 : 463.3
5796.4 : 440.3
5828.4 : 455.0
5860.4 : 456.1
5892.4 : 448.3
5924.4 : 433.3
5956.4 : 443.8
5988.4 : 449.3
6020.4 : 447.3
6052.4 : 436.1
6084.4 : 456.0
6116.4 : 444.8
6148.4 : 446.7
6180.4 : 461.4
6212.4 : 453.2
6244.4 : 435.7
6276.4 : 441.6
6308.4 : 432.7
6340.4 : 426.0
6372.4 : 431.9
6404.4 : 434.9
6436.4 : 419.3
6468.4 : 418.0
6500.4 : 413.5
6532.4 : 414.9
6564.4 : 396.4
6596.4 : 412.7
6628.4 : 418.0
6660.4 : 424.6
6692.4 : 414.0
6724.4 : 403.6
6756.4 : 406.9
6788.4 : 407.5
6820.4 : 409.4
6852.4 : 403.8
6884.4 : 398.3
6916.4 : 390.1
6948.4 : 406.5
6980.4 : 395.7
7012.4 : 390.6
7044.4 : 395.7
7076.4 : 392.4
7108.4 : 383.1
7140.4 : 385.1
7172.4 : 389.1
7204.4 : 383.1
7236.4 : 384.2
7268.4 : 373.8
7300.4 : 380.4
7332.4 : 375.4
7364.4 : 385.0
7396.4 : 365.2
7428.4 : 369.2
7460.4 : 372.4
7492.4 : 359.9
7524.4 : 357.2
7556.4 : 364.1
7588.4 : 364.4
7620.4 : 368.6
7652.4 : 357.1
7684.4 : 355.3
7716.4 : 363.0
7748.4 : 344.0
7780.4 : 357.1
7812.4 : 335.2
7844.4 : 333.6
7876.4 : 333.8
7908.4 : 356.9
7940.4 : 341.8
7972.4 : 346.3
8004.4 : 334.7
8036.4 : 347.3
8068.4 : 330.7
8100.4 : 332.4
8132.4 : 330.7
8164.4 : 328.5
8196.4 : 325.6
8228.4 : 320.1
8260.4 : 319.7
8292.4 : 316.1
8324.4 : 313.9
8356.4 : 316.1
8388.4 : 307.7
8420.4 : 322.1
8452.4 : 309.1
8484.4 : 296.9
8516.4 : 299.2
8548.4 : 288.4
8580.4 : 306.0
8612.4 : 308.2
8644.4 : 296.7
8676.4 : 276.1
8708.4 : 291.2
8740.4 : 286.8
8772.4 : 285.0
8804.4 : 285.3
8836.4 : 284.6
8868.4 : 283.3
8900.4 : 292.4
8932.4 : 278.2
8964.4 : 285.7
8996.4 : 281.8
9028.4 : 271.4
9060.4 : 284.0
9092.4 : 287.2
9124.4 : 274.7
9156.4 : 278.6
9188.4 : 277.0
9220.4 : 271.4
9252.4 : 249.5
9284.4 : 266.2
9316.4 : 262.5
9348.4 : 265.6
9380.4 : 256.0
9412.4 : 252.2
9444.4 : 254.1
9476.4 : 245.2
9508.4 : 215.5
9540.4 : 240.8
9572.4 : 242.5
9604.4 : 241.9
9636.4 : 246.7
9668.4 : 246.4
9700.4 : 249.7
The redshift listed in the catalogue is 0.00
